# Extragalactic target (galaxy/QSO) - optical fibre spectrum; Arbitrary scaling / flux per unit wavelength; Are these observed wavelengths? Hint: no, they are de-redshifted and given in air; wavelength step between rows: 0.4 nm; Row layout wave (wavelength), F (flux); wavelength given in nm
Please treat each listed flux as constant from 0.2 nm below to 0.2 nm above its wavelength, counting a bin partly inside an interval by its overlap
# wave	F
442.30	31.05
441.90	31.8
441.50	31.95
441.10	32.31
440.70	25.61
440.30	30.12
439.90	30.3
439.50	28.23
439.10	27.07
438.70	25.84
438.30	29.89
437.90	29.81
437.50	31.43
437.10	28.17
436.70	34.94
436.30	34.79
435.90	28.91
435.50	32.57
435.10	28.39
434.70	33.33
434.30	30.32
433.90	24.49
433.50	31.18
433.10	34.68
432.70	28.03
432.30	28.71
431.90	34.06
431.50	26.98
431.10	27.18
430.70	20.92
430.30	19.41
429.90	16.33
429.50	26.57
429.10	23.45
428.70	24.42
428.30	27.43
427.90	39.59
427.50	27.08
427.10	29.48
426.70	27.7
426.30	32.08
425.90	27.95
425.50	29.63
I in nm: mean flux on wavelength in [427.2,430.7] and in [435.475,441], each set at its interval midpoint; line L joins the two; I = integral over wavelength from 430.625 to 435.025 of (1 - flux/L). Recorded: -0.33 nm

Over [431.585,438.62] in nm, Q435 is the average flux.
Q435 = 30.7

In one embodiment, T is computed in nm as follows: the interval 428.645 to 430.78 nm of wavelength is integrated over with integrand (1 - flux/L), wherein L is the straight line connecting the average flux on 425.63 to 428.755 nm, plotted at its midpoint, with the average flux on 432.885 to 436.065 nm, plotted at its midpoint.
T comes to 0.59 nm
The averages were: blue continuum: 29.7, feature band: 21.7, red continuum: 30.5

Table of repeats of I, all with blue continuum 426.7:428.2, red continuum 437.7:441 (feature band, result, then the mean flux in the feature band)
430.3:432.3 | 0.24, 26.6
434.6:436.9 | -0.22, 32.1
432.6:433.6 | -0.06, 31.6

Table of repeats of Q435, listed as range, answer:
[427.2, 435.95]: 27.9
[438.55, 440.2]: 28.1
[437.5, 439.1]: 28.7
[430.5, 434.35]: 28.6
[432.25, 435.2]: 30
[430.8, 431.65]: 26.4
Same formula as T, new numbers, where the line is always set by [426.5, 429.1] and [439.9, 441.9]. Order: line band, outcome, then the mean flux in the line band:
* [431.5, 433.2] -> -0.08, 30.7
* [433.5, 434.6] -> 0.03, 28.6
